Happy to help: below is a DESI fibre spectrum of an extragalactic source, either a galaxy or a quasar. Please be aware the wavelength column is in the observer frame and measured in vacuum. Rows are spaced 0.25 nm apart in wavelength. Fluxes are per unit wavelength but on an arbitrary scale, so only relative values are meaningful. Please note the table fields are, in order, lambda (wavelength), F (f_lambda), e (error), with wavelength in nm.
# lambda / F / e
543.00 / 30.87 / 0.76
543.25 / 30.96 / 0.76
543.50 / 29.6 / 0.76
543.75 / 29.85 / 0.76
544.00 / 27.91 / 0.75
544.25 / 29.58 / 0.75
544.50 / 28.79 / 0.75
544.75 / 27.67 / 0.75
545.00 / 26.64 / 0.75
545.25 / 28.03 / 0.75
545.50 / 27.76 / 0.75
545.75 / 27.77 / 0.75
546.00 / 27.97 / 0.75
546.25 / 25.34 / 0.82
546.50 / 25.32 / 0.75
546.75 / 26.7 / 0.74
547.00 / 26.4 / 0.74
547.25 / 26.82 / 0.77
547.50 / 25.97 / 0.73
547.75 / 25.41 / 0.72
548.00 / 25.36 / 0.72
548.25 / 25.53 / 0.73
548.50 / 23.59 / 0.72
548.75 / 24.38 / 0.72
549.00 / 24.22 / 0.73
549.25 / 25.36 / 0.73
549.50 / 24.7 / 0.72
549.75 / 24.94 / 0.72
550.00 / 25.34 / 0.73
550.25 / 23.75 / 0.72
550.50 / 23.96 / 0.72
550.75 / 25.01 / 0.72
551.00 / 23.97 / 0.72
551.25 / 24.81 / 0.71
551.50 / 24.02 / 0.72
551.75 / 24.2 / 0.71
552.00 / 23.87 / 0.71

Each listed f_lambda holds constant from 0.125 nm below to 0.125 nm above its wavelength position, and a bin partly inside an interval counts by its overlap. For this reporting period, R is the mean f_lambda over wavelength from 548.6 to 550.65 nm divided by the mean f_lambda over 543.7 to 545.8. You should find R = 0.9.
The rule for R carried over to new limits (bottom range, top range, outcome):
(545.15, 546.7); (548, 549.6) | 0.91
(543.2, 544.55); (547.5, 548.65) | 0.85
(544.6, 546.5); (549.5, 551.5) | 0.90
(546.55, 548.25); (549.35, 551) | 0.94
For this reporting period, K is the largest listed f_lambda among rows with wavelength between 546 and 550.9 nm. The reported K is 27.97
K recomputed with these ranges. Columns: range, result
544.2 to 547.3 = 29.58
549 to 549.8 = 25.36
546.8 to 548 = 26.82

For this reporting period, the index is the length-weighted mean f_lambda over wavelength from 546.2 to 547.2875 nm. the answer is 26.1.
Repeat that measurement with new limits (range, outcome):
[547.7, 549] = 24.8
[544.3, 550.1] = 26.1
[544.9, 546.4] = 27.2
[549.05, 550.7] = 24.7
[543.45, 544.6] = 29.1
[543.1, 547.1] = 27.9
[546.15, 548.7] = 25.6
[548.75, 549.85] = 24.8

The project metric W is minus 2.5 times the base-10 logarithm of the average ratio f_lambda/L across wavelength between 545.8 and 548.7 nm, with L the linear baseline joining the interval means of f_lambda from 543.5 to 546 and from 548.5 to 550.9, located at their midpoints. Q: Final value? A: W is 0.02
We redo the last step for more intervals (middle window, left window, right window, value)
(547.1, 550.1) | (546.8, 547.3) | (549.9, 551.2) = 0.02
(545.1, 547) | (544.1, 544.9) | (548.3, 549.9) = 0.01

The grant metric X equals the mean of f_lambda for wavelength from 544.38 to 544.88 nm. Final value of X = 28.2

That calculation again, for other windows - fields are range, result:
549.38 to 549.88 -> 24.8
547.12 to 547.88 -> 26.1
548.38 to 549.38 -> 24.4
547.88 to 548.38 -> 25.4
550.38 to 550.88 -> 24.5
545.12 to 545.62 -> 27.9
